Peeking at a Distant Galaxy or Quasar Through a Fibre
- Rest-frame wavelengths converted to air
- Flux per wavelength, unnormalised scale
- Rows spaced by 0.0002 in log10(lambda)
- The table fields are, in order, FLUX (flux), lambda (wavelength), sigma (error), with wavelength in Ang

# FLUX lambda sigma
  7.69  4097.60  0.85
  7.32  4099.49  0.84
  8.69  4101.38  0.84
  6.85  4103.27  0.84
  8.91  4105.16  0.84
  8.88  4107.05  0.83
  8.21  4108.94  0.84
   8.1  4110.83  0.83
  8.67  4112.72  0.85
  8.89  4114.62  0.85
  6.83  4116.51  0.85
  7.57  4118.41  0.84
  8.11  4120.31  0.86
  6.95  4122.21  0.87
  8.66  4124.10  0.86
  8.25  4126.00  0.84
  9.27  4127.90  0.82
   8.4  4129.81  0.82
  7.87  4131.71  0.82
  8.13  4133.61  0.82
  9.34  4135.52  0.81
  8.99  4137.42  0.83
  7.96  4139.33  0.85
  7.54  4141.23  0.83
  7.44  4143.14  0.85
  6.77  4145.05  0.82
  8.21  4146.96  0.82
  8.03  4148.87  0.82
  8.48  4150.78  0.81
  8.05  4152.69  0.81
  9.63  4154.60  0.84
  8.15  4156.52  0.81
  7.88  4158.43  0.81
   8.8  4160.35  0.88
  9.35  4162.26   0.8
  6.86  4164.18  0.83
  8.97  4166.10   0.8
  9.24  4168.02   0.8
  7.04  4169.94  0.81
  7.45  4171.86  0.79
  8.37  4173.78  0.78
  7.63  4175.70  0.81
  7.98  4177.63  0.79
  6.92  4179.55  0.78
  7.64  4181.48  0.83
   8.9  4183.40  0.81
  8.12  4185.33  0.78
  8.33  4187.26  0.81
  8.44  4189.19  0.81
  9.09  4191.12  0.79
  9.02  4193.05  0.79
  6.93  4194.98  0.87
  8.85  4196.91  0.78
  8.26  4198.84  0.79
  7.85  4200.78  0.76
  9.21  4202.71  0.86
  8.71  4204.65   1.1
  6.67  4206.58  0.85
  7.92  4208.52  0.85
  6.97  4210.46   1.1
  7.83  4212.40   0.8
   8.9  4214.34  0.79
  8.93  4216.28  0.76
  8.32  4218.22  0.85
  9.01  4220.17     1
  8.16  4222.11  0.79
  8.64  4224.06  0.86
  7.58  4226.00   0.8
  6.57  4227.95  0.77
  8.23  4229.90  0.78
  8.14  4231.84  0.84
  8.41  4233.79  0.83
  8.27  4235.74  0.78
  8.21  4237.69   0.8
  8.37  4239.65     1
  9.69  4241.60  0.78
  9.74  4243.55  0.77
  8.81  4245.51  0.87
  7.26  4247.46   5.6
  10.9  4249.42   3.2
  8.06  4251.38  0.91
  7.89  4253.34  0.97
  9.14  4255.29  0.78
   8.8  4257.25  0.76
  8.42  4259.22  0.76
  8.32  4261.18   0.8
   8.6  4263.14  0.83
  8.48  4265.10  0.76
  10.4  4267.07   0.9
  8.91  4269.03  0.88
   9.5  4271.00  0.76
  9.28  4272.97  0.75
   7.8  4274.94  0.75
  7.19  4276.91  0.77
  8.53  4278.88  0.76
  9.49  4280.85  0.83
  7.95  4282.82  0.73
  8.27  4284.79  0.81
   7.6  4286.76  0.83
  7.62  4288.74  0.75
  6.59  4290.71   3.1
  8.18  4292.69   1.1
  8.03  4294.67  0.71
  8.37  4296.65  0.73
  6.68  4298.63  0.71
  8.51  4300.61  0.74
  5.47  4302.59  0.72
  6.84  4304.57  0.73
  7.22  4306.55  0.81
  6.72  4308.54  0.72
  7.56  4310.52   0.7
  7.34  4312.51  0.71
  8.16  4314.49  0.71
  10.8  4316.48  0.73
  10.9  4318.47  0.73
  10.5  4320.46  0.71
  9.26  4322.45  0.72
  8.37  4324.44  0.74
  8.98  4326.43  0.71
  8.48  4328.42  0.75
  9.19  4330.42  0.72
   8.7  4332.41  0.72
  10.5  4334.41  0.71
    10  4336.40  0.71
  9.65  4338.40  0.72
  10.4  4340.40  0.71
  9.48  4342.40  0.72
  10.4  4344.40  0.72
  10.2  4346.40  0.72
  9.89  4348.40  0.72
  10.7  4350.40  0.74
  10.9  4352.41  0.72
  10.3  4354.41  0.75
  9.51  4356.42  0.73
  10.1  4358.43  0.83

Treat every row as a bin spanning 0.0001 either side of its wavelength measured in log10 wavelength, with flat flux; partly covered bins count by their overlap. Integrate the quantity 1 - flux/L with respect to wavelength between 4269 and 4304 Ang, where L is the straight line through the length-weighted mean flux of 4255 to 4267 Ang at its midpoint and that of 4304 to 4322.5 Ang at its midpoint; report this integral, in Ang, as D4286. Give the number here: 2.7 Ang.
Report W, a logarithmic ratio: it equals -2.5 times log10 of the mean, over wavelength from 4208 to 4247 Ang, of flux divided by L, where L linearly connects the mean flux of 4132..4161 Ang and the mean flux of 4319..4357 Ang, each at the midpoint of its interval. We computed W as 0.07 mag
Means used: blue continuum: 8.21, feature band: 8.33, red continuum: 9.78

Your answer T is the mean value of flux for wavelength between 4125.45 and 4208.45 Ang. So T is 8.21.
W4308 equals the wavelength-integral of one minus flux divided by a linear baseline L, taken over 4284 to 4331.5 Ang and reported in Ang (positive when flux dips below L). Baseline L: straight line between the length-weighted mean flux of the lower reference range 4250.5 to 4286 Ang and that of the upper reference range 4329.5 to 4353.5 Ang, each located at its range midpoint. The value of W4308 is 6.2 Ang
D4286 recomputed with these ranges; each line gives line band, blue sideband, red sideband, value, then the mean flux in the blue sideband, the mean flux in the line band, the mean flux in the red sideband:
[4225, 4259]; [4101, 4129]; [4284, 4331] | -1.3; 8.18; 8.47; 8.14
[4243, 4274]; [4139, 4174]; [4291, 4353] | -1.1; 8.12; 8.89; 8.88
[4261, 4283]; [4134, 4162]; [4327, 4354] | 1.3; 8.26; 8.75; 9.88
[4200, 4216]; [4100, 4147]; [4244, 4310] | 0.2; 8.13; 8.05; 8.18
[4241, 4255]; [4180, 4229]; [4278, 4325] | -1.3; 8.18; 8.9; 8.12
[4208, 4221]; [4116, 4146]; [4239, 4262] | 0.4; 8.02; 8.27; 8.79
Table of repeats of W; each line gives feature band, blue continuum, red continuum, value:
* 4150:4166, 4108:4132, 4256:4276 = -0.01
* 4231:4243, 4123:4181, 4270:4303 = -0.07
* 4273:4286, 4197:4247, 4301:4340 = 0.03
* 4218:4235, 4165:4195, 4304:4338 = 0.04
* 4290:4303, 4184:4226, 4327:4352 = 0.24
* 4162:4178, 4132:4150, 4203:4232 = 0.00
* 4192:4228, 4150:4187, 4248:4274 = 0.05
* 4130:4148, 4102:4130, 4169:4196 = 0.01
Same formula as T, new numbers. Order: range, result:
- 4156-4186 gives 8.08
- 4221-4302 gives 8.37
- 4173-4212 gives 8.09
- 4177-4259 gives 8.33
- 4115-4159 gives 8.12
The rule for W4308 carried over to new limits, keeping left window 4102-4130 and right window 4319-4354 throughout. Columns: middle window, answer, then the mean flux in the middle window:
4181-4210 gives 1.6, 8.25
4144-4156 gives 0.3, 8.19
